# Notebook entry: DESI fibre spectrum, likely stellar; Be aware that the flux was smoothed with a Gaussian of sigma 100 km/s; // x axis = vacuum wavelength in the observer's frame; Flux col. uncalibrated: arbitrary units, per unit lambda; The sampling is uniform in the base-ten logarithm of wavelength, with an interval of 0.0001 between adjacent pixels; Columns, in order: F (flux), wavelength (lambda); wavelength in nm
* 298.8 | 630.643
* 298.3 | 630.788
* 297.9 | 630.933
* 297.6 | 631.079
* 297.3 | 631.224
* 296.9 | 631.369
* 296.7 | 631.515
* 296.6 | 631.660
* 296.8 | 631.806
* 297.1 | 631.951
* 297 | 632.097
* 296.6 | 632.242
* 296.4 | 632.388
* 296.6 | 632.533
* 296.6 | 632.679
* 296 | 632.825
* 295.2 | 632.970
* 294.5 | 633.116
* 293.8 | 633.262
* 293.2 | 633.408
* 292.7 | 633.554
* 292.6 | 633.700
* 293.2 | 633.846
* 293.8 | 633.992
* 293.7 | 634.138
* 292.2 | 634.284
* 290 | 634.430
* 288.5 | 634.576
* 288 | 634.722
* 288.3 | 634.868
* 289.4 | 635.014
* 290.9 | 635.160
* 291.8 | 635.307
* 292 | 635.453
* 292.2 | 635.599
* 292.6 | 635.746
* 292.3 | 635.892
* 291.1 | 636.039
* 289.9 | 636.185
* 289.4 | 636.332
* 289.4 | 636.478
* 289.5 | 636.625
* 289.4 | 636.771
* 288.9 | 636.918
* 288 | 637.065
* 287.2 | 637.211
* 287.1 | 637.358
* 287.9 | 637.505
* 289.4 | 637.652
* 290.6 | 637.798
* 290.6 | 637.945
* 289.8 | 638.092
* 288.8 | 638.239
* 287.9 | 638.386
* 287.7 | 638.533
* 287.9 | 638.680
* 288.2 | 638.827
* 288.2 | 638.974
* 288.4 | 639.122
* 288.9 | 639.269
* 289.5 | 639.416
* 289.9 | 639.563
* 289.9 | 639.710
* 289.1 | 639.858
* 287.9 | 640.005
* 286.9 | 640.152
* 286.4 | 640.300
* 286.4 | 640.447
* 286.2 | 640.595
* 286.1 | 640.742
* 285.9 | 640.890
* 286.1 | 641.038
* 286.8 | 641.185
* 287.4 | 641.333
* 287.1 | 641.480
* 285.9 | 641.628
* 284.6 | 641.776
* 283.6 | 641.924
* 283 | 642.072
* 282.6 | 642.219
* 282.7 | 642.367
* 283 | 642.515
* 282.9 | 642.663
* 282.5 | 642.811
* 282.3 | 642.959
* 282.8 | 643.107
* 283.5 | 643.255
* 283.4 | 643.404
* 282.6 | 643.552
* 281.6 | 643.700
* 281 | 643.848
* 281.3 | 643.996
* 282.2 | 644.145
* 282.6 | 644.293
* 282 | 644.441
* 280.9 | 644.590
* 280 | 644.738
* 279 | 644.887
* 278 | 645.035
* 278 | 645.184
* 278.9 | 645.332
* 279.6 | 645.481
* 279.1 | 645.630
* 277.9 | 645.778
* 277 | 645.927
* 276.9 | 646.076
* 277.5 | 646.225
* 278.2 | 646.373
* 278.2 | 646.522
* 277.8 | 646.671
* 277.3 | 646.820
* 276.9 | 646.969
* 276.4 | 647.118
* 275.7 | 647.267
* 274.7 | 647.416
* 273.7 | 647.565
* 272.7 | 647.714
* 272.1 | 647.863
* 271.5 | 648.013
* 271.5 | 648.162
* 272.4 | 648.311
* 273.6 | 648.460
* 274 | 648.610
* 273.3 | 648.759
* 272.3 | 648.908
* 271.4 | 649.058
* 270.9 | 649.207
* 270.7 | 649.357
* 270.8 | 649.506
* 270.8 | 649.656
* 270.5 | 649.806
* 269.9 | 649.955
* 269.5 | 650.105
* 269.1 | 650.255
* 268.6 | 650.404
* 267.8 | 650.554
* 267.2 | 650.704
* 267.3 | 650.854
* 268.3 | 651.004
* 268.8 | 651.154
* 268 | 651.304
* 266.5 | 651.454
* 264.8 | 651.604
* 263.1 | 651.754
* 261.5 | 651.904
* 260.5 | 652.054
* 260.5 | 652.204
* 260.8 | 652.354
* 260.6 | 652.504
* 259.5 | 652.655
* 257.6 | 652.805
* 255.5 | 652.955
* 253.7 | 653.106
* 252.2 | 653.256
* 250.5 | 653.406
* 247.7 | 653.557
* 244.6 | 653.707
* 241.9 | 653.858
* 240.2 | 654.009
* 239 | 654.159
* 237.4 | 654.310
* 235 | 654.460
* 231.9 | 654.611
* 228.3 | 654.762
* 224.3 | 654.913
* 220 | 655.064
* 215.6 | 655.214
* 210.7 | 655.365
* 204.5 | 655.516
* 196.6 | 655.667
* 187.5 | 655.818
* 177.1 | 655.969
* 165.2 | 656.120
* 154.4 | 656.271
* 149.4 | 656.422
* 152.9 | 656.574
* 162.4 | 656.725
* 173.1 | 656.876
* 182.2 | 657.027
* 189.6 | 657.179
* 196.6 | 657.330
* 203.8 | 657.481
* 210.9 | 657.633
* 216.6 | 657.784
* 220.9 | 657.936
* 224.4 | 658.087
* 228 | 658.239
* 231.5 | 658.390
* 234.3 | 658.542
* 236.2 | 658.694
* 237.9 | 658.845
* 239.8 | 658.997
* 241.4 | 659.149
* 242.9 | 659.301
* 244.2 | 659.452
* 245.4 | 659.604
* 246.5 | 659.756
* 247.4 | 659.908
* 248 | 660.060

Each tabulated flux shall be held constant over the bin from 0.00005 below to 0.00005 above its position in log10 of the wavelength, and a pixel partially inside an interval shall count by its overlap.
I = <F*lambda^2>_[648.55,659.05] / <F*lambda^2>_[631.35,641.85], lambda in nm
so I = 0.86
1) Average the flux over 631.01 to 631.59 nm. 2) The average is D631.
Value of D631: 297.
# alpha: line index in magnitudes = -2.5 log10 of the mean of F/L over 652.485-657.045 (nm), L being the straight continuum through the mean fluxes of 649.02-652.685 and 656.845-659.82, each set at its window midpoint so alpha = 0.134 mag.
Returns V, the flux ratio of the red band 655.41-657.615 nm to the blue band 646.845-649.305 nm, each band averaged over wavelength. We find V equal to 0.7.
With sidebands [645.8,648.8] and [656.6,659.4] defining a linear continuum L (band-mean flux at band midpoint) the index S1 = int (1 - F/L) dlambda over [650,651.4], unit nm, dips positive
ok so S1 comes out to -0.07 nm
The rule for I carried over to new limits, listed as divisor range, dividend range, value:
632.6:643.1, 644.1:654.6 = 0.96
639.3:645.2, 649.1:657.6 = 0.86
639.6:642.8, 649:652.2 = 0.96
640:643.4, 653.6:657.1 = 0.75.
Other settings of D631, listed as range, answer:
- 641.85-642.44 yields 283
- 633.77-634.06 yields 293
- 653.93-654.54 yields 238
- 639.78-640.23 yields 288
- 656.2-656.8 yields 155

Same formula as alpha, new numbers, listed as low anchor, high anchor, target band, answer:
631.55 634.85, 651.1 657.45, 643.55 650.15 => -0.11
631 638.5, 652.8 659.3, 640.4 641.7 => -0.07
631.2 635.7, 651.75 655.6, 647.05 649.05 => -0.07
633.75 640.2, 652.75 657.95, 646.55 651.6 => -0.14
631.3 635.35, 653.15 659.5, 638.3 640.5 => -0.06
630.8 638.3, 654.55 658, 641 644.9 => -0.12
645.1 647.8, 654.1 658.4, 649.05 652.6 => -0.10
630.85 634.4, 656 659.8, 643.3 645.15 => -0.10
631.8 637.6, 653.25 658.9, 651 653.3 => -0.16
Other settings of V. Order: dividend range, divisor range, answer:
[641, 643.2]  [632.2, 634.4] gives 0.97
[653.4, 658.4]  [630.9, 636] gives 0.71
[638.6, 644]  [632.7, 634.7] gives 0.97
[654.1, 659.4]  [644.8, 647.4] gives 0.75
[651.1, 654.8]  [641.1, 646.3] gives 0.90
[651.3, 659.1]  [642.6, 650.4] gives 0.81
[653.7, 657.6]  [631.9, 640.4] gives 0.69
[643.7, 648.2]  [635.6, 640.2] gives 0.96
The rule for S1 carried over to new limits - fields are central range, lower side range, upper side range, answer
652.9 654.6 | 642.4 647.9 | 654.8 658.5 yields -0.213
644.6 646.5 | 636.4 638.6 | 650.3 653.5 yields -0.031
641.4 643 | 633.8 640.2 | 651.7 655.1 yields -0.043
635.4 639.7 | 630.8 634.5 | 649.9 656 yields -0.090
